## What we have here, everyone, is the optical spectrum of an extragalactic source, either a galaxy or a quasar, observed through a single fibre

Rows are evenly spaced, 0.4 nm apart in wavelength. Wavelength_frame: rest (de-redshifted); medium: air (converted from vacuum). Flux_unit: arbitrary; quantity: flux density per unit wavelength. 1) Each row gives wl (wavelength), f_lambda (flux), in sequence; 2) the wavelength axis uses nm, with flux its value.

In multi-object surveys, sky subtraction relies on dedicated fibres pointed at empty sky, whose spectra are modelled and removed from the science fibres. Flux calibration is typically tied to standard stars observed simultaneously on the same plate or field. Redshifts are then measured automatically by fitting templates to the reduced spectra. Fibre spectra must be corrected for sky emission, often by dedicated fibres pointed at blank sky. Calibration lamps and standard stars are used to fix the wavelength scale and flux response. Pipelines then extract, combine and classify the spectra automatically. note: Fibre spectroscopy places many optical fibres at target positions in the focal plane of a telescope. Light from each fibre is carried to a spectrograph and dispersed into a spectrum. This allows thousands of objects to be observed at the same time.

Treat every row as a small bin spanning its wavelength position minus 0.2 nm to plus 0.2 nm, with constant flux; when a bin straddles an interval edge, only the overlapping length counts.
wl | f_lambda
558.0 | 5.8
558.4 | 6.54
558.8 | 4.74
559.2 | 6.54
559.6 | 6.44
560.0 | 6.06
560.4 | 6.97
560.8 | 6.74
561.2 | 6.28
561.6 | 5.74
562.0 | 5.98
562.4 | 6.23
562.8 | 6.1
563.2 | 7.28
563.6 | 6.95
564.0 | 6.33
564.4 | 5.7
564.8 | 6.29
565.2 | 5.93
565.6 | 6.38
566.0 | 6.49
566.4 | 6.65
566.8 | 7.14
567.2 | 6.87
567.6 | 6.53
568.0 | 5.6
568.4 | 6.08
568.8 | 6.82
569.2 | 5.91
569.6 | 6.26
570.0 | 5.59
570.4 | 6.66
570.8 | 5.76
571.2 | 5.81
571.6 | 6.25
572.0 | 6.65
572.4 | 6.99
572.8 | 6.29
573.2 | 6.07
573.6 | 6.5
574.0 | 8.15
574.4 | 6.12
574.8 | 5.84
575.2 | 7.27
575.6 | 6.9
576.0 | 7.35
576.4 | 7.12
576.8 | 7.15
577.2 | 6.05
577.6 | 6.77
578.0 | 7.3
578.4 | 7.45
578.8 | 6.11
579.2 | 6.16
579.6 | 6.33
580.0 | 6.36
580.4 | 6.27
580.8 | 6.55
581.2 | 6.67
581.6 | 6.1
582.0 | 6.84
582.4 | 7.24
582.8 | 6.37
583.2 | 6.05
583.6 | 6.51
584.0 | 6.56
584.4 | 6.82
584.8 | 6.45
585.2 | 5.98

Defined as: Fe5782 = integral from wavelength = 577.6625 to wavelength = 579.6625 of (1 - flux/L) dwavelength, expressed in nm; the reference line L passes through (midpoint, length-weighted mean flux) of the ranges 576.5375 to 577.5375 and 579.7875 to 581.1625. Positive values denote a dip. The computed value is -0.046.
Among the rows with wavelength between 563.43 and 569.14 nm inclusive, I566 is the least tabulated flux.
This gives 5.6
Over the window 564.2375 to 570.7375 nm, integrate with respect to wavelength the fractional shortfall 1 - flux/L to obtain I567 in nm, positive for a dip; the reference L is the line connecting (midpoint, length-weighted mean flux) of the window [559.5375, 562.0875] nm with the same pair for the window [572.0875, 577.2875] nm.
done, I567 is 0.237 nm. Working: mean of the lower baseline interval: 6.32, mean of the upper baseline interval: 6.77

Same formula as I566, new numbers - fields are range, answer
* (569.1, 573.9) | 5.59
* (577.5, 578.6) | 6.77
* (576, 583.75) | 6.05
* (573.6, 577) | 5.84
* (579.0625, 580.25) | 6.16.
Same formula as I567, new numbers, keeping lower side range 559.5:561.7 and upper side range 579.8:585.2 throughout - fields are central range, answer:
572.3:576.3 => -0.18 nm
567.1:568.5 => 0.04 nm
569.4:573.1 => 0.12 nm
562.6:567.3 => -0.06 nm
